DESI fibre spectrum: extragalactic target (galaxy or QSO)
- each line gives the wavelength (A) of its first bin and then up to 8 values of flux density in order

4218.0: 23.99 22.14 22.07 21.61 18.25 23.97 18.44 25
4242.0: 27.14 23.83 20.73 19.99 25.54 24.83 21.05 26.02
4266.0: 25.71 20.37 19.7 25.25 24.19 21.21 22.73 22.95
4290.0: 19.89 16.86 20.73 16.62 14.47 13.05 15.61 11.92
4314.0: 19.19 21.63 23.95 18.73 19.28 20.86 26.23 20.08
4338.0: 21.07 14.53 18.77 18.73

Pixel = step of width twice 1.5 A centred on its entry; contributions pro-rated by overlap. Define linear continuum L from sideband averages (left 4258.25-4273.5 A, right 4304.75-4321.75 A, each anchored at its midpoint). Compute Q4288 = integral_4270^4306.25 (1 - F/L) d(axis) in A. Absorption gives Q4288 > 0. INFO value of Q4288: 1.1 A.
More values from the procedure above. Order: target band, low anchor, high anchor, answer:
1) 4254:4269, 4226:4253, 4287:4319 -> -2.6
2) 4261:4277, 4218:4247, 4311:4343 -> -1.3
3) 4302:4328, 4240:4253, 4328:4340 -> 5.0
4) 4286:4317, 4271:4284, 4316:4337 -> 6.9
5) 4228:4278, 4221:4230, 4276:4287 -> -1.9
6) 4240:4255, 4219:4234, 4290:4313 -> -2.5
